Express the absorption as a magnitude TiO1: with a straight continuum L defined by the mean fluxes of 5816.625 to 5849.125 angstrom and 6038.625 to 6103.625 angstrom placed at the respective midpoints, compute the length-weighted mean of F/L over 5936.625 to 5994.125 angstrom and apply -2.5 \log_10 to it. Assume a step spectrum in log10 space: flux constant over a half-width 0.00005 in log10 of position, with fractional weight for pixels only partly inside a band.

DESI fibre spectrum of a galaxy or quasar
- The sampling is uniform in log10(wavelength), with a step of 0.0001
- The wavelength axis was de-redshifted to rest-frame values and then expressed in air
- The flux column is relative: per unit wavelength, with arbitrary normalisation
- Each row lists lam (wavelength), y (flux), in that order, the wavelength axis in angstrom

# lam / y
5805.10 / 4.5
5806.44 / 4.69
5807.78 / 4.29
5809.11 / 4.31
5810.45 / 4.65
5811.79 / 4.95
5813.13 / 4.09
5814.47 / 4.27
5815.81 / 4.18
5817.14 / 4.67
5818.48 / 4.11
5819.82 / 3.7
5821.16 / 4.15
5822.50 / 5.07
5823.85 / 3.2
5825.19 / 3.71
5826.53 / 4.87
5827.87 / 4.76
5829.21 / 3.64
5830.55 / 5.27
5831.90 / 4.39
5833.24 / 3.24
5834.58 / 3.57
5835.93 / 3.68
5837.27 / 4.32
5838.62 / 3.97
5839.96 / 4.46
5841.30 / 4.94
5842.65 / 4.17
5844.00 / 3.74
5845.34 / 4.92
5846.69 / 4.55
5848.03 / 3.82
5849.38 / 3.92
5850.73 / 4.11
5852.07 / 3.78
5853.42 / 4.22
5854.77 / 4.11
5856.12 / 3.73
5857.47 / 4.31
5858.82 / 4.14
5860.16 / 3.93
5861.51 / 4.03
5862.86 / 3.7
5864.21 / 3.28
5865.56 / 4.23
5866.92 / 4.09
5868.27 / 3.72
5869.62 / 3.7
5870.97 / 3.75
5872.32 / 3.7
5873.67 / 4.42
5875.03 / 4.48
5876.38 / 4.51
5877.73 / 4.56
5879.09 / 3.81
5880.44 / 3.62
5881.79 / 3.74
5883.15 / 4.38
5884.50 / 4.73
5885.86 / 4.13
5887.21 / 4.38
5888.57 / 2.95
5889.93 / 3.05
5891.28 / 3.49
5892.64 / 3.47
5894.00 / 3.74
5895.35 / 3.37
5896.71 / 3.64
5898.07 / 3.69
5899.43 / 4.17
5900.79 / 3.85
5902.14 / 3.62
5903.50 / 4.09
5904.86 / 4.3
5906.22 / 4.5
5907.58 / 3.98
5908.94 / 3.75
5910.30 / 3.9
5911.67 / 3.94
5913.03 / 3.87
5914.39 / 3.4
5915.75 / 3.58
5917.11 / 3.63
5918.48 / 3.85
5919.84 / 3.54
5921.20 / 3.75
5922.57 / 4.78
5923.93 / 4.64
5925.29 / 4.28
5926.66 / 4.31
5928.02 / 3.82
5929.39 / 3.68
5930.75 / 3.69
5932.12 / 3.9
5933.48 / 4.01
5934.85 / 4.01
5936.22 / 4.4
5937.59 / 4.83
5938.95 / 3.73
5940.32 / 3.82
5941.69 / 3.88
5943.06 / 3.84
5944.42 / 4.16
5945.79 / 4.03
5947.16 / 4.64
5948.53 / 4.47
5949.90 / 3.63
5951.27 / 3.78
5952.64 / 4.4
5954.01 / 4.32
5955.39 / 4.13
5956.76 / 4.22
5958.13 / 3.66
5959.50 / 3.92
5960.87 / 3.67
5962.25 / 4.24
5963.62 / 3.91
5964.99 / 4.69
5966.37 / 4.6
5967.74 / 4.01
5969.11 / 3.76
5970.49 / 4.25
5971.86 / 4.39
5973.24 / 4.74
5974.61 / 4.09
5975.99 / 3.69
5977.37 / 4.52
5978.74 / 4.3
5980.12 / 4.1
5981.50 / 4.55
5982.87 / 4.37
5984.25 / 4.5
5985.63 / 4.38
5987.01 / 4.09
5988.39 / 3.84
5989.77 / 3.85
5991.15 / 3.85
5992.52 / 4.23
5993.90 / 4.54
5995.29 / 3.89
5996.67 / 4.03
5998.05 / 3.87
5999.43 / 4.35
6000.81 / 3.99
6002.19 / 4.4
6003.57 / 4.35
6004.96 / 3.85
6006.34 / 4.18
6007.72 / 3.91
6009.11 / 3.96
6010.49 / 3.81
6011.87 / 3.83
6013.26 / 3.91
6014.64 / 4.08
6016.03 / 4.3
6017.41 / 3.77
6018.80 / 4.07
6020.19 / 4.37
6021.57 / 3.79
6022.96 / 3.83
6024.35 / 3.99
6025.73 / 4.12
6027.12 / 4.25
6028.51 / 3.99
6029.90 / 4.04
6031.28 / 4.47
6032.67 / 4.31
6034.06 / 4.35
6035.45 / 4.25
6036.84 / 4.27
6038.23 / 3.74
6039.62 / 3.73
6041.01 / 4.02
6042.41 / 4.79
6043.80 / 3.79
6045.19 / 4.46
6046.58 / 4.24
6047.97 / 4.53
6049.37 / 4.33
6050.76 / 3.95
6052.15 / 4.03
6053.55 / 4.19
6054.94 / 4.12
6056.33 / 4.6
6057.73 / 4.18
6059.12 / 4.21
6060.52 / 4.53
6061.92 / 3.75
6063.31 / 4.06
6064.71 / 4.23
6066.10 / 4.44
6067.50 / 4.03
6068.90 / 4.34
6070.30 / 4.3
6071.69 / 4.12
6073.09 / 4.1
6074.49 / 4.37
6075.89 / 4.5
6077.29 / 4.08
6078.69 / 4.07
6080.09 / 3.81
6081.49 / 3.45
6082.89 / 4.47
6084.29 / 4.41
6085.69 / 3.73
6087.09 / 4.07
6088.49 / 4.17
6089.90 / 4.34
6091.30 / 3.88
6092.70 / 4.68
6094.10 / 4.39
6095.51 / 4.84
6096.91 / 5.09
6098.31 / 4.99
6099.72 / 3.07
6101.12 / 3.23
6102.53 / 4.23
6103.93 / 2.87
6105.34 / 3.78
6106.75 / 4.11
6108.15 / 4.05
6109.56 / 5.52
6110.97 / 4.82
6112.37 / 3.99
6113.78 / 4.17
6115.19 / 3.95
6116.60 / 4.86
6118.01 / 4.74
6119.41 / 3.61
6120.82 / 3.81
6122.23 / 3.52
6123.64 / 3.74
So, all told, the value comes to 0.01 mag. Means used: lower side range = 4.2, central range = 4.16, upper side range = 4.18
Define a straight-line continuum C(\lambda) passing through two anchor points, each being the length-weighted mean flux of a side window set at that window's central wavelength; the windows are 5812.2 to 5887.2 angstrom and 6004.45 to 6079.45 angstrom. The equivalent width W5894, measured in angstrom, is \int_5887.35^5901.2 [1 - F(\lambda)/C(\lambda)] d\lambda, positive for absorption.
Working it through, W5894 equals 1.87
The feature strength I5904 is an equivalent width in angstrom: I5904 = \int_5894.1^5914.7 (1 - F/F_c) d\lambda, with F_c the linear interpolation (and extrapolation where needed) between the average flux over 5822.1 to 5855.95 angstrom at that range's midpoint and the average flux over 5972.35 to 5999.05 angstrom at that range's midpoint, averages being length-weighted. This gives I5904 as 1.5 angstrom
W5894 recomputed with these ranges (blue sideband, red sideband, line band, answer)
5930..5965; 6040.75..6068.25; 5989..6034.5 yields 0.9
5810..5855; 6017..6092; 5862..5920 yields 4.5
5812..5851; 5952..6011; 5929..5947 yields 0.6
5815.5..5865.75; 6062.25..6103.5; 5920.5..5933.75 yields 0.2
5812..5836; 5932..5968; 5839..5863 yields 0.0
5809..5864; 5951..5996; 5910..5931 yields 1.2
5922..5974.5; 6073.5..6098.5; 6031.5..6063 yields 0.3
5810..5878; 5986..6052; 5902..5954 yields 1.3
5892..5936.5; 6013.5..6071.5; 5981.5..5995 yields -0.5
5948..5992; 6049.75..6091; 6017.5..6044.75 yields 0.3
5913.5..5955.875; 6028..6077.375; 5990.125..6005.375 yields 0.0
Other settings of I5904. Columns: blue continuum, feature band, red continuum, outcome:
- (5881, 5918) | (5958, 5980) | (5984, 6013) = -0.9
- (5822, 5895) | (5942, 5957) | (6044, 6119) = -0.1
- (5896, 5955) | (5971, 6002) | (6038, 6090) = -0.9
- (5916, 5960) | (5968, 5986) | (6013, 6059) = -0.8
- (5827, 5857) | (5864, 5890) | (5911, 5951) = 0.6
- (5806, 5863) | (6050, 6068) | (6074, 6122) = 0.0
